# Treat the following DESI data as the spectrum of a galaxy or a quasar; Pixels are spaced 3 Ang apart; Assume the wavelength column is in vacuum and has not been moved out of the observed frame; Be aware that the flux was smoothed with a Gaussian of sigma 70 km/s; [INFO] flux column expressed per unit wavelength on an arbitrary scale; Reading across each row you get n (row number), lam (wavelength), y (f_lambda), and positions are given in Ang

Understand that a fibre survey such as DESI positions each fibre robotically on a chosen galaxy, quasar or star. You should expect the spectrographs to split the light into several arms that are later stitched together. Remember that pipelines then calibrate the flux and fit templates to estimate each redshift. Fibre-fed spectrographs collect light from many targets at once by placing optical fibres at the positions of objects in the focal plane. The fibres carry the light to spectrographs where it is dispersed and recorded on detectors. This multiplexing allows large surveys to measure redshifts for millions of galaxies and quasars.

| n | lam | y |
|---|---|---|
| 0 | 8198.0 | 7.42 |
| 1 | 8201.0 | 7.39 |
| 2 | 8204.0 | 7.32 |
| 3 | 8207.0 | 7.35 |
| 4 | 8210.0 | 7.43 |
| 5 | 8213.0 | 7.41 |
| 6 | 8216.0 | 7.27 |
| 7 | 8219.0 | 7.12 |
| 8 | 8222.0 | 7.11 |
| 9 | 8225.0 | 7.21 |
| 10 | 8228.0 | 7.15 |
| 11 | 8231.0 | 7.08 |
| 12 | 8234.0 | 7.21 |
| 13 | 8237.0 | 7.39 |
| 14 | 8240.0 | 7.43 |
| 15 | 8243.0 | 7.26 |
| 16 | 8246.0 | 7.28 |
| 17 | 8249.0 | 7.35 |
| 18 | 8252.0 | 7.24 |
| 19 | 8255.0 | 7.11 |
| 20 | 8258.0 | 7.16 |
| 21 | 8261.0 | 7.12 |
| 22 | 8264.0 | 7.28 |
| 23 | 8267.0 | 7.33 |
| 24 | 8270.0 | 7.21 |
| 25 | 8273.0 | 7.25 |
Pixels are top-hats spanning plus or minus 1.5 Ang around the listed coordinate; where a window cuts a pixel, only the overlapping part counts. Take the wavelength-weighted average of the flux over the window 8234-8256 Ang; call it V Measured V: 7.29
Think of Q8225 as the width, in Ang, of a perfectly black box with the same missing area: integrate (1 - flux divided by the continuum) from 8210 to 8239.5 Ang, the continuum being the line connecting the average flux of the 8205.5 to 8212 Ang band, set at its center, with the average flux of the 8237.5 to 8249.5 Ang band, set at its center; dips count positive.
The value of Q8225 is 0.5 Ang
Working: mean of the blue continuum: 7.39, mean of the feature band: 7.23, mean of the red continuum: 7.33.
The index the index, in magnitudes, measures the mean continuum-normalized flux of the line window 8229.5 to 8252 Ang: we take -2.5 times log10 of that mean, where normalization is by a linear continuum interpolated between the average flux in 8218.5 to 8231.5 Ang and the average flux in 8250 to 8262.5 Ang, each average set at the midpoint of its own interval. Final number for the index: -0.02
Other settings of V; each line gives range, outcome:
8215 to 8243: 7.22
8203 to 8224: 7.28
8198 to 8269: 7.26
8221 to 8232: 7.14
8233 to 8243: 7.34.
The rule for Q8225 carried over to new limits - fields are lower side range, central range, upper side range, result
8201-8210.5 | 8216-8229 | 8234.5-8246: 0.3 Ang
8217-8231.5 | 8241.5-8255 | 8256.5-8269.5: -0.1 Ang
